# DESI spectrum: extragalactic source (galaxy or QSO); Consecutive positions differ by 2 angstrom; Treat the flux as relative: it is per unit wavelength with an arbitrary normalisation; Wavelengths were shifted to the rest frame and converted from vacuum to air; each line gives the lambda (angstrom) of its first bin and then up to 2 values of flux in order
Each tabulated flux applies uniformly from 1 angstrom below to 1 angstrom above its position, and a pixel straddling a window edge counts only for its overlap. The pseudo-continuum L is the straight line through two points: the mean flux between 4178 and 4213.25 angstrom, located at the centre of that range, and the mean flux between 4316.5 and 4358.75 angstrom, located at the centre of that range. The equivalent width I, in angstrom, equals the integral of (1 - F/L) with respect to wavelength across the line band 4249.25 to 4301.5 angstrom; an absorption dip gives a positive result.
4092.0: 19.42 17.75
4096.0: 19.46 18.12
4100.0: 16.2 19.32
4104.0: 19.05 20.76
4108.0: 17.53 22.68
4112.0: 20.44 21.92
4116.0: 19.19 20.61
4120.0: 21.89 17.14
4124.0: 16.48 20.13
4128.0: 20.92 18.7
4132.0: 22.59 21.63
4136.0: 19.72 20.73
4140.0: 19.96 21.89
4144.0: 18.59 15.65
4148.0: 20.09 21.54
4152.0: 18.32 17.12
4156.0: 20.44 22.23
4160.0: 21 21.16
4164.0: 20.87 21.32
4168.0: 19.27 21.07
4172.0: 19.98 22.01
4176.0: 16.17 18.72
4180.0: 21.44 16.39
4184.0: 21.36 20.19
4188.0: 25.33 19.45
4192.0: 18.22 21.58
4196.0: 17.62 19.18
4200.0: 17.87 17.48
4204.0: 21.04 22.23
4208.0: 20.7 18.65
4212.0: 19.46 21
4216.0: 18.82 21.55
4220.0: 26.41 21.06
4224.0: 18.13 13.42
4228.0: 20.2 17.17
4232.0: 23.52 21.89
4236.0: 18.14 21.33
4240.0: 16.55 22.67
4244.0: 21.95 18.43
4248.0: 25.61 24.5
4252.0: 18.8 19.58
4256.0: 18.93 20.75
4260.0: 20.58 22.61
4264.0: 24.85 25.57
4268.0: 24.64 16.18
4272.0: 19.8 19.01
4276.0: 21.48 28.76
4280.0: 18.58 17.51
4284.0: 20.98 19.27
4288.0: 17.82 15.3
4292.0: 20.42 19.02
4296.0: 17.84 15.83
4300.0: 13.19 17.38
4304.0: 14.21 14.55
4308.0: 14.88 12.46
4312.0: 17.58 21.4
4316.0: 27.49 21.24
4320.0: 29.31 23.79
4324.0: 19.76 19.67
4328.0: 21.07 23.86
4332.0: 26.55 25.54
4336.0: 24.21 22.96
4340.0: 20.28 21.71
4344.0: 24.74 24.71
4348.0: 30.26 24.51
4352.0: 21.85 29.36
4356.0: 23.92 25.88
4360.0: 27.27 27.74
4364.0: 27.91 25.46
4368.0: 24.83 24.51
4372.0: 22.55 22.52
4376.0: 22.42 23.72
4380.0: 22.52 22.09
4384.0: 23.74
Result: 5.1 angstrom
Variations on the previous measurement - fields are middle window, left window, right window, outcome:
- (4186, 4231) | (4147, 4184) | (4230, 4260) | 1.2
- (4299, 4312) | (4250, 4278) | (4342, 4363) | 4.9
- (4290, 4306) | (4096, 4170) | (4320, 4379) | 4.6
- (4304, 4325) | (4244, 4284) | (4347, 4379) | 3.1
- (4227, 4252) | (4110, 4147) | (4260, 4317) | -1.8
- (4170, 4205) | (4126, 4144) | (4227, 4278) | 1.9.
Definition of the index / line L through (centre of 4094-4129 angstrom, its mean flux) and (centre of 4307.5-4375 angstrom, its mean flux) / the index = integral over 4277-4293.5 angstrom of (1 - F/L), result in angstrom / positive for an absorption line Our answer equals 2.05 angstrom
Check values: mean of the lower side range 19.5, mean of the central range 19.8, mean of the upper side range 23.6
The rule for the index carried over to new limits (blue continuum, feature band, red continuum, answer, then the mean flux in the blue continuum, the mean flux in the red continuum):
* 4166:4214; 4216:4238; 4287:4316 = -1.46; 19.9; 16.9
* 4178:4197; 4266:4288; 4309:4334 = 0.77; 20.1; 22.2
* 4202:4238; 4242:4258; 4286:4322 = -1.35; 20.2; 18.4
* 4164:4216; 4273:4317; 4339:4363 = 9.27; 19.9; 25.2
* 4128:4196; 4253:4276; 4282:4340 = -1.38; 20.1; 19.9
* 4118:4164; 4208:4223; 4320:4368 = 0.47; 19.9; 24.6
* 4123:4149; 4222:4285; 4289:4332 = -4.25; 19.8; 19.2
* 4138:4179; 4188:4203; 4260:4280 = 1.06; 19.9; 22.2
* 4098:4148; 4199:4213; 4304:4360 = 0.84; 19.7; 22.7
